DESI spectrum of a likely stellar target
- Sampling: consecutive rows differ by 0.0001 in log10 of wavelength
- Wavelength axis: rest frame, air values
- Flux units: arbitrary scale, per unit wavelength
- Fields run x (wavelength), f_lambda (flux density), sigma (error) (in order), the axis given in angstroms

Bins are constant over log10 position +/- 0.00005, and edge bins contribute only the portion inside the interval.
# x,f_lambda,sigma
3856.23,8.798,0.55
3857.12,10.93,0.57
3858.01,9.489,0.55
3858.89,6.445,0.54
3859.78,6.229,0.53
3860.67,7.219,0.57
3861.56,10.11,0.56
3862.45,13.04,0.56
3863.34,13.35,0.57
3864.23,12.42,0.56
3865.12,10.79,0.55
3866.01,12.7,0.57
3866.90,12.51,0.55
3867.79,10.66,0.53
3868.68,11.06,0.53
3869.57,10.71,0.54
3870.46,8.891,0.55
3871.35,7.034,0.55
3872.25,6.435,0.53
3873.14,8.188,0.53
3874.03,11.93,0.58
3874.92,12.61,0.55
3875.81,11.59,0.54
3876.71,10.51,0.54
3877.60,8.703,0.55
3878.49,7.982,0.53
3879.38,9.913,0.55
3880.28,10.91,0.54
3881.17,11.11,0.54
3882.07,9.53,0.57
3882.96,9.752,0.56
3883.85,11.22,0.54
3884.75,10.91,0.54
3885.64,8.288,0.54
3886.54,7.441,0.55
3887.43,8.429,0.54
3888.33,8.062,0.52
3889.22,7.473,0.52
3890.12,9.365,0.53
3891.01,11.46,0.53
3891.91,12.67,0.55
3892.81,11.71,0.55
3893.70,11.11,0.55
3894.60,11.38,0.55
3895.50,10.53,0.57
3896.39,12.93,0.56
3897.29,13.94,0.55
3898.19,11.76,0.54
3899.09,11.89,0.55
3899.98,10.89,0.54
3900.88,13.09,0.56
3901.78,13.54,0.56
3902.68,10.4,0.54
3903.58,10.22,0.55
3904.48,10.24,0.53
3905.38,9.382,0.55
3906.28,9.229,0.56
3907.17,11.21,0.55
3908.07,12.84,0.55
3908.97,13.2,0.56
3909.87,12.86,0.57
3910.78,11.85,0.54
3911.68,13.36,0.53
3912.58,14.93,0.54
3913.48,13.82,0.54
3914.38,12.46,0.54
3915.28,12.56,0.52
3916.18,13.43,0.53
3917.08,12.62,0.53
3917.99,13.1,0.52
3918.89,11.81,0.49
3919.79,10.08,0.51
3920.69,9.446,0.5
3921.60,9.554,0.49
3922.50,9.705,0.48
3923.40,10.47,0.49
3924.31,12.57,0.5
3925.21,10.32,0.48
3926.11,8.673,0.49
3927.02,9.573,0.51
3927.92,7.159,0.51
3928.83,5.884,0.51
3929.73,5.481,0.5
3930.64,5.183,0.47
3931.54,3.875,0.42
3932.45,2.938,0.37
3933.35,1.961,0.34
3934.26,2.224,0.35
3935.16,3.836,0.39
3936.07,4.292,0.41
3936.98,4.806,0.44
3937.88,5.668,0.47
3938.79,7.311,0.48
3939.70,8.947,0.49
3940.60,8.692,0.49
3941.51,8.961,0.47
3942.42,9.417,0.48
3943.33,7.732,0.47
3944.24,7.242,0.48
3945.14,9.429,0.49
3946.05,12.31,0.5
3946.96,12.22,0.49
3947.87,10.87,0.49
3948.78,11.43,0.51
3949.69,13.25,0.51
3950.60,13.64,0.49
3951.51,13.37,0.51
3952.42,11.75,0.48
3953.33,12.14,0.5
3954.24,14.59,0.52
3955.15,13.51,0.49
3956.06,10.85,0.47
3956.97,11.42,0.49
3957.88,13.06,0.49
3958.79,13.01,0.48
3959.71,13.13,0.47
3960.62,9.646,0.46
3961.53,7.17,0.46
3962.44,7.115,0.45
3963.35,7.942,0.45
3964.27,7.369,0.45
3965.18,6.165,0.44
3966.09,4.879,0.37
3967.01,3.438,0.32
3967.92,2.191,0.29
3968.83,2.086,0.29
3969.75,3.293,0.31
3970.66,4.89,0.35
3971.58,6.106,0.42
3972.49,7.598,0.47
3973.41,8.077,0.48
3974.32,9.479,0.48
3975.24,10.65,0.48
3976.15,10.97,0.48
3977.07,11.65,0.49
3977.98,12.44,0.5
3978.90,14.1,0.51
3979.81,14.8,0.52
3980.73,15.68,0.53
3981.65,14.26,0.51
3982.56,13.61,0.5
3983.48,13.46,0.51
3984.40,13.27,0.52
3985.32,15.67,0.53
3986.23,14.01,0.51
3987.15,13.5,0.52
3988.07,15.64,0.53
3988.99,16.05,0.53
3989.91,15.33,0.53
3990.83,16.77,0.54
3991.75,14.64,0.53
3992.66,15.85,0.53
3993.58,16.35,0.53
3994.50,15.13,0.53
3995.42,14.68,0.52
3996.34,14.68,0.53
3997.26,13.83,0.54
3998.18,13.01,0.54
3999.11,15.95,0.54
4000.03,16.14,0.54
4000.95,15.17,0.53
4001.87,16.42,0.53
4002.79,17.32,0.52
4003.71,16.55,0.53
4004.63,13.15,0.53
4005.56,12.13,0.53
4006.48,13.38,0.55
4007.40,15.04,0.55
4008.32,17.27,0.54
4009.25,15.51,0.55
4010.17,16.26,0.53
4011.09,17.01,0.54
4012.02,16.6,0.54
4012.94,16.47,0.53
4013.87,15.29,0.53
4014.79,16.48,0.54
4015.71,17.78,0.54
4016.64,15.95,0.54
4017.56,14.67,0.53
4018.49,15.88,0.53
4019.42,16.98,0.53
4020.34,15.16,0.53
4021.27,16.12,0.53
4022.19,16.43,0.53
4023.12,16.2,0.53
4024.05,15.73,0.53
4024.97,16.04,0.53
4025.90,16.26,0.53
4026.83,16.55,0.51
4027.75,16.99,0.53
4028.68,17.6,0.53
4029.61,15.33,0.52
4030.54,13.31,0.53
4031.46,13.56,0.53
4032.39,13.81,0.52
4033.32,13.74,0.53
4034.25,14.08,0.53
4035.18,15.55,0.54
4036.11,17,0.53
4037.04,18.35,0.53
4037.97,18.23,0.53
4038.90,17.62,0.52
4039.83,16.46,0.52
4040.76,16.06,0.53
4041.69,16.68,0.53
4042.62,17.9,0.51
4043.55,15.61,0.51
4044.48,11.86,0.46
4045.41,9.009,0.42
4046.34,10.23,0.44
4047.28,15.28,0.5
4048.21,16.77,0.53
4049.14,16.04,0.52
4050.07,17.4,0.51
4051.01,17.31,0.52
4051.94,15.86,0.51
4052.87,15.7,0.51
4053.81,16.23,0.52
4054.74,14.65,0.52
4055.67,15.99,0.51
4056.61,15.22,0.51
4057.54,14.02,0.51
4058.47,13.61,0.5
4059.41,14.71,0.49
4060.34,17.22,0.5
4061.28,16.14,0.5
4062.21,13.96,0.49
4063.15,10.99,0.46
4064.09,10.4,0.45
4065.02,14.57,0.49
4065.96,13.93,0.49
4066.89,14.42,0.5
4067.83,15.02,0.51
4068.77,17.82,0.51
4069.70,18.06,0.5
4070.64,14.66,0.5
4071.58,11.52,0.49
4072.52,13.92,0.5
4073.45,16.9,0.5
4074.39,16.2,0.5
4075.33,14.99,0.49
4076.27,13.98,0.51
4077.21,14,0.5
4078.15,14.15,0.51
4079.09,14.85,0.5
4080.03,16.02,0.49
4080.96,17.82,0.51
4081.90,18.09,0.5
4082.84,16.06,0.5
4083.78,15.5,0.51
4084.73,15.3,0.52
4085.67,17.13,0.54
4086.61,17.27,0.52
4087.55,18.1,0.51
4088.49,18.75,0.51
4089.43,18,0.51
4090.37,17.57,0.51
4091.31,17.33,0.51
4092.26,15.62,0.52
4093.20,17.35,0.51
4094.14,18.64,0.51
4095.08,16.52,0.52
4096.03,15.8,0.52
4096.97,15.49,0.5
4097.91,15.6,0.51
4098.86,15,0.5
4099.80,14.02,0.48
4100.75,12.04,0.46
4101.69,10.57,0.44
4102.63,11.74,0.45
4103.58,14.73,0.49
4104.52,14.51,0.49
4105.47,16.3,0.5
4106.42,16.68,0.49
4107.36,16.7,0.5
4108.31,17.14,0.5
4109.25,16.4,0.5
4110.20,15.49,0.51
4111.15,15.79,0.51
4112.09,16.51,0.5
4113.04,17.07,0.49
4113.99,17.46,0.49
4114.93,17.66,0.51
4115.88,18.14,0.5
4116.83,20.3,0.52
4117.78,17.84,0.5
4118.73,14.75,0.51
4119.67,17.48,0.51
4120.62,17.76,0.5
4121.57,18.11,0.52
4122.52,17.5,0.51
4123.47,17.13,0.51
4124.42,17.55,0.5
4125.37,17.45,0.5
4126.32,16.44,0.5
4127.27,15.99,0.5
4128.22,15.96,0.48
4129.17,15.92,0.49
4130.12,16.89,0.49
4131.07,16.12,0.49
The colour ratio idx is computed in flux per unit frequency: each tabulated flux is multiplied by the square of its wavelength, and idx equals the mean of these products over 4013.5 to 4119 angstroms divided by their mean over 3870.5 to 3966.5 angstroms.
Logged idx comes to 1.70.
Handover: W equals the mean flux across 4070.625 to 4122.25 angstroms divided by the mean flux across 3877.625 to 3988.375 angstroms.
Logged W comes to 1.60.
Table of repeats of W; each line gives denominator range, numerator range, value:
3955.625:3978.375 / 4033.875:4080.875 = 1.86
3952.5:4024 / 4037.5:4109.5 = 1.19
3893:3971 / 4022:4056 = 1.62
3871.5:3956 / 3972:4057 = 1.49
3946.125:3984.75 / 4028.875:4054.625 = 1.50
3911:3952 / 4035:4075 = 1.64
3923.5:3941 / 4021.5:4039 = 2.50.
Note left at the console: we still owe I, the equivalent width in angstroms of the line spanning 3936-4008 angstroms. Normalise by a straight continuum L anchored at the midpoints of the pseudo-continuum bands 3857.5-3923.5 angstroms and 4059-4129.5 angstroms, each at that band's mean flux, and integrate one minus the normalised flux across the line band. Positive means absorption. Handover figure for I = 8.1 angstroms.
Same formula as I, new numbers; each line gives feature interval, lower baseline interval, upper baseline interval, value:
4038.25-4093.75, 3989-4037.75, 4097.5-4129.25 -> 1.43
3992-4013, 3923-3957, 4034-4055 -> -4.03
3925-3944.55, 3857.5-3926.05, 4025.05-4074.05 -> 9.26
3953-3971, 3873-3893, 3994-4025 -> 6.72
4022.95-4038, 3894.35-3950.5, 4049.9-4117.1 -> -2.12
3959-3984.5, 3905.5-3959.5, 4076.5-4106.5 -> 5.27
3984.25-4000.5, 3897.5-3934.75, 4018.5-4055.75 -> -1.73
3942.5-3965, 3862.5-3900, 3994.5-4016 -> 4.15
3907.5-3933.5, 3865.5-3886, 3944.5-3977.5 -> -0.94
